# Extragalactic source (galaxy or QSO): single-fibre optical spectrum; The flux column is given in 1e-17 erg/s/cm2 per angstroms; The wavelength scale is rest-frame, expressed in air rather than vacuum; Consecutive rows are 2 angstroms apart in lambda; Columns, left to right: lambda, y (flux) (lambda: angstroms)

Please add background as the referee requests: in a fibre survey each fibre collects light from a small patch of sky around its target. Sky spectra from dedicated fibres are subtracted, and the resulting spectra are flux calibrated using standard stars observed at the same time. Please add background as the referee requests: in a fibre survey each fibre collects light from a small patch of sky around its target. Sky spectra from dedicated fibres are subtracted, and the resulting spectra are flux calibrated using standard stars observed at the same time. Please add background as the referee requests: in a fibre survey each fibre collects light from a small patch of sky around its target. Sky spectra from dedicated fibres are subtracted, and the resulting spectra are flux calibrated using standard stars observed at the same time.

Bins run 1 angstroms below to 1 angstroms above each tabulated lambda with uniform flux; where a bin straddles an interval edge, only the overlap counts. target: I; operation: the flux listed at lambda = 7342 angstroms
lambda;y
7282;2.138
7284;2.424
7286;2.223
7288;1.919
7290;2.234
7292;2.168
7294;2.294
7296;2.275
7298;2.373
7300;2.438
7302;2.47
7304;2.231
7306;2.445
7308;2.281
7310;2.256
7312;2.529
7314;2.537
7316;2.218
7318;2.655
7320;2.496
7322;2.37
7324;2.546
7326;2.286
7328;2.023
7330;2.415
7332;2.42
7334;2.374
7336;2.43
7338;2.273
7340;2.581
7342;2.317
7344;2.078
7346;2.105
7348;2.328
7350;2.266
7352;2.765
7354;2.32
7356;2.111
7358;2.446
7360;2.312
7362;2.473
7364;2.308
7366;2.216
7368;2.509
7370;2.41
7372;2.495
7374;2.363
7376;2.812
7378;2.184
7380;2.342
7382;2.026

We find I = 2.317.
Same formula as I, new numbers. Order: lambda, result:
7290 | 2.234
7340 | 2.581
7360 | 2.312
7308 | 2.281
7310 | 2.256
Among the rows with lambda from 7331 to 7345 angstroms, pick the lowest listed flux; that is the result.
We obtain 2.078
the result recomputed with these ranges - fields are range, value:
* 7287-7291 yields 1.919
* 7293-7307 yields 2.231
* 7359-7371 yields 2.216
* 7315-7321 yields 2.218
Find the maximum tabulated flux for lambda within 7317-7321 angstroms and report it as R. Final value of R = 2.655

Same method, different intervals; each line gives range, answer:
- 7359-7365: 2.473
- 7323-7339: 2.546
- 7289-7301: 2.438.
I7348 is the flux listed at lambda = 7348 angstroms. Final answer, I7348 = 2.328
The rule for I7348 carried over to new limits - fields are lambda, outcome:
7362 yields 2.473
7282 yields 2.138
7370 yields 2.41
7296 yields 2.275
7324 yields 2.546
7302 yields 2.47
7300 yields 2.438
